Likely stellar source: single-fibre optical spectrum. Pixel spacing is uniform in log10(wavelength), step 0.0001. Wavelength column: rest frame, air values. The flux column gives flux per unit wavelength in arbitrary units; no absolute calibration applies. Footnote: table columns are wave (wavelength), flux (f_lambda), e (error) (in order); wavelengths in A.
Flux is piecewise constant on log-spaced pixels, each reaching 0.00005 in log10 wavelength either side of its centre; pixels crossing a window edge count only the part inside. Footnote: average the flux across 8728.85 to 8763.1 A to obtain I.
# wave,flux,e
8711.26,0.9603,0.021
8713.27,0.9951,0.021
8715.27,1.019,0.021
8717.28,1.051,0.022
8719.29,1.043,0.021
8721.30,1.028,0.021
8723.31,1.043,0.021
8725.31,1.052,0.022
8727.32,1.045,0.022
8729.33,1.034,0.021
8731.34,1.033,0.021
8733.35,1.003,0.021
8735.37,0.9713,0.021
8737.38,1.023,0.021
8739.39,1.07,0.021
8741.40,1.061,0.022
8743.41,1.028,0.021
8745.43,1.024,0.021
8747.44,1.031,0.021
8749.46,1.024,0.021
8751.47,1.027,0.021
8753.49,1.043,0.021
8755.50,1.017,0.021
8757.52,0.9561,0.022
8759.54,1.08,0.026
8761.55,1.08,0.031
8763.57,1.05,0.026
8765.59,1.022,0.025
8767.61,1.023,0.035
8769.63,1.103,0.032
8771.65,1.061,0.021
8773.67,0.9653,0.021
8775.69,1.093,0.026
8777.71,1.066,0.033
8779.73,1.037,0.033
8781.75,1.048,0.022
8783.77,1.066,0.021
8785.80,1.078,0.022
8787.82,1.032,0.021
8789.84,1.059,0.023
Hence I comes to 1.03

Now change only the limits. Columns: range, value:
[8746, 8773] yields 1.04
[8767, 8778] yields 1.05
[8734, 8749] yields 1.03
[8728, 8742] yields 1.03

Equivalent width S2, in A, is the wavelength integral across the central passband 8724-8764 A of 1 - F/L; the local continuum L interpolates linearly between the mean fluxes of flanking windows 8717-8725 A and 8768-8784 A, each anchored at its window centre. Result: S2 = 0.5 A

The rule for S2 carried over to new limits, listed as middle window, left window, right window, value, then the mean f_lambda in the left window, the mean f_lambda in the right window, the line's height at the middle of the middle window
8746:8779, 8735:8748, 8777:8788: 0.2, 1.03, 1.06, 1.04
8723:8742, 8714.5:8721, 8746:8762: 0.0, 1.04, 1.03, 1.03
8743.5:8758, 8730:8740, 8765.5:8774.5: 0.1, 1.02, 1.04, 1.03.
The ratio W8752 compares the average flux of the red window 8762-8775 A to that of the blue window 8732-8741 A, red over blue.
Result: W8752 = 1.02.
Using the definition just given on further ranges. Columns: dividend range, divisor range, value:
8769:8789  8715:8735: 1.02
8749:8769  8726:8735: 1.01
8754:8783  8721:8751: 1.01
